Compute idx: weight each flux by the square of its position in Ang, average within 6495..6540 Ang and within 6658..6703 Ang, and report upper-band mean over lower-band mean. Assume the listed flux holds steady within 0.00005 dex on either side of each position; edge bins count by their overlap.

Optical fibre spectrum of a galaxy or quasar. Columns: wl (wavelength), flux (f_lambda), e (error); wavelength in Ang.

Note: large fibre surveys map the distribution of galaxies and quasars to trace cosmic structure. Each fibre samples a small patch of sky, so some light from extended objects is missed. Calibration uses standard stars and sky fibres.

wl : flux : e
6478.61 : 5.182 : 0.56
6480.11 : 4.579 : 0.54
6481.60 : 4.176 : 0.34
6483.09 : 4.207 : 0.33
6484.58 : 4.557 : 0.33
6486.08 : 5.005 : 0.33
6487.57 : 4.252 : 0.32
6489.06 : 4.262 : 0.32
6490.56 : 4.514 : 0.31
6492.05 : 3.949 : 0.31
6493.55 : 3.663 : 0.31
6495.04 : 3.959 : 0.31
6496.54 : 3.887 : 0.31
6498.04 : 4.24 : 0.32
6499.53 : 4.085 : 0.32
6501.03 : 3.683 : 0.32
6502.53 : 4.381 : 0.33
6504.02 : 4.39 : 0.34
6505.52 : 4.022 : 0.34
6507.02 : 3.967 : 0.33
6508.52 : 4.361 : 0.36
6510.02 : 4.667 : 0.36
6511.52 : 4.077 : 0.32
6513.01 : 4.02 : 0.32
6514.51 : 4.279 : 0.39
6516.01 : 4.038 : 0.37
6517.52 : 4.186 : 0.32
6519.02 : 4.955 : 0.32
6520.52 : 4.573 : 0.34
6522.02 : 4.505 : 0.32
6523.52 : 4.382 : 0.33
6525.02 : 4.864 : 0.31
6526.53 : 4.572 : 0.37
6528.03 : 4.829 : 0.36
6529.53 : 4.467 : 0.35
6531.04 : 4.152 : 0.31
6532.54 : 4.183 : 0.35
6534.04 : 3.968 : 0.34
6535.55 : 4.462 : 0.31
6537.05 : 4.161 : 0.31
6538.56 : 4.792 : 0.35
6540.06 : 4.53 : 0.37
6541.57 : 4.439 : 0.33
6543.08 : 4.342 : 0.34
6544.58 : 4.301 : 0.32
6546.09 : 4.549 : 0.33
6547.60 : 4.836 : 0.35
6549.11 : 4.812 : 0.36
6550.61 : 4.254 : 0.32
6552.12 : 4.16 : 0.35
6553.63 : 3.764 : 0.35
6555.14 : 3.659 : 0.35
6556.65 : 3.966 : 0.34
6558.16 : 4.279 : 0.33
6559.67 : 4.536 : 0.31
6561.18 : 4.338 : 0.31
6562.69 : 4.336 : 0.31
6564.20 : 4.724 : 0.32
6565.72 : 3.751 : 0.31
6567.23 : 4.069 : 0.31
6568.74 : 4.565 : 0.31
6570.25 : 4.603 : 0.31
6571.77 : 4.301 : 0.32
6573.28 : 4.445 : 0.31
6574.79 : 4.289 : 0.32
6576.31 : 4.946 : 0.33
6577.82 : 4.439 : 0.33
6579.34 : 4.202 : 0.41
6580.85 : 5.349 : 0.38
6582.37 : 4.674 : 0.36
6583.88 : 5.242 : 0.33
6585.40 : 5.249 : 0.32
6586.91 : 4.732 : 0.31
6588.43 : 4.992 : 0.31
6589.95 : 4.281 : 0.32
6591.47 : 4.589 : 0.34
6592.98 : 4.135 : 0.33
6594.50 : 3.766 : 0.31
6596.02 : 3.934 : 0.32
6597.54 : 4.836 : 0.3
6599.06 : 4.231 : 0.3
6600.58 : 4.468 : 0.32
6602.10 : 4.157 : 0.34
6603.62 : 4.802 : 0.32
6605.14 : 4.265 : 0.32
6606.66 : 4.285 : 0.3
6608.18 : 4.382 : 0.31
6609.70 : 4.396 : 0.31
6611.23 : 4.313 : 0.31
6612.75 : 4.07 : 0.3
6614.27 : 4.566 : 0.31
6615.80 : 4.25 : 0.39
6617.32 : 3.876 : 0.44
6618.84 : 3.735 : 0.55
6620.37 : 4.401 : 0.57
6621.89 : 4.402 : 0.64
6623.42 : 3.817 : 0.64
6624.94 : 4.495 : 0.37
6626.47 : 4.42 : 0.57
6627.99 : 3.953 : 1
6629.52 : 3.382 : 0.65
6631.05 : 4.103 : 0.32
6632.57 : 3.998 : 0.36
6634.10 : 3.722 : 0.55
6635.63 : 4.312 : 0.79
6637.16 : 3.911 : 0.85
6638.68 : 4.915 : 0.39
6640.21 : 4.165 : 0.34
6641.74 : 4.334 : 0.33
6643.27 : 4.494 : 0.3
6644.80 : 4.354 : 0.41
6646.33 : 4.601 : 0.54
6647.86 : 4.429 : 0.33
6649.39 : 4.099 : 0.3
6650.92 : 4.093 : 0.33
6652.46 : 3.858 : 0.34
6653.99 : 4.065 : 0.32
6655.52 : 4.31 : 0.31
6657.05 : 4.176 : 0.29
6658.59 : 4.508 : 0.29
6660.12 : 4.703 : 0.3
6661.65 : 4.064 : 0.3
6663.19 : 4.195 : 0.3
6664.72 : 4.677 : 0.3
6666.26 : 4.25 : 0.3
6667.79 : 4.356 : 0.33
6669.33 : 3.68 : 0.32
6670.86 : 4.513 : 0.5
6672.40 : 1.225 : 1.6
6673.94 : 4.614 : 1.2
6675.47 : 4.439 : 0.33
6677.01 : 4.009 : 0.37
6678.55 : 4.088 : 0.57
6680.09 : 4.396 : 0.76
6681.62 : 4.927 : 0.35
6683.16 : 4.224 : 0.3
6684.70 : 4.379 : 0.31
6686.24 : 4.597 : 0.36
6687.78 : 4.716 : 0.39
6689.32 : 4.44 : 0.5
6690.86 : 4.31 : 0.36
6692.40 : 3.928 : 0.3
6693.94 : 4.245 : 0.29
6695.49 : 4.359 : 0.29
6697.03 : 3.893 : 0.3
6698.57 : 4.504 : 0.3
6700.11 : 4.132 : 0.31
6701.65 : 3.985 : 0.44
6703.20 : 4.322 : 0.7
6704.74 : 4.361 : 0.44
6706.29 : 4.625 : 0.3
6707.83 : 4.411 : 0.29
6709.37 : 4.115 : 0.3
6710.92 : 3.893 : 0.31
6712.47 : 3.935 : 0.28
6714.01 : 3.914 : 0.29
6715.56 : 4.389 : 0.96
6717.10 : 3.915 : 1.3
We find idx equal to 1.03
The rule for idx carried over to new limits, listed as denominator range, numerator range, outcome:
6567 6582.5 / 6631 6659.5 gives 0.95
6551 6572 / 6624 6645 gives 1.01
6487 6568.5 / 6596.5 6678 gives 1.01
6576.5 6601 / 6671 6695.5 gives 0.94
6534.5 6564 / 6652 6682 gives 0.99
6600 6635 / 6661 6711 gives 1.03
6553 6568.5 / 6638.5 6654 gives 1.06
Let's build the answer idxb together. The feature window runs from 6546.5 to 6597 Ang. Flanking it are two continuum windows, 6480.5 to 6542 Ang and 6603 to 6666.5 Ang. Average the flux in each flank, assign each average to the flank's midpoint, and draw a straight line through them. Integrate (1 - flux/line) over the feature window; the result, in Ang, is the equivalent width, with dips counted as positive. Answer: -1.9 Ang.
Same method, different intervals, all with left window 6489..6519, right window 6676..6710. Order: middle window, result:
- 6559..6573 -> -0.5 Ang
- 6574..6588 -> -1.9 Ang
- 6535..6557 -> -0.8 Ang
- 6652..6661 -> 0.0 Ang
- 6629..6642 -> 0.5 Ang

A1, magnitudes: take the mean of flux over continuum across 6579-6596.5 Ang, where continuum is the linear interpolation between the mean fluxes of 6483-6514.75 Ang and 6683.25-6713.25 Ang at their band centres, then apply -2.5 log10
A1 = -0.09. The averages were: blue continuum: 4.2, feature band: 4.62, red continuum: 4.27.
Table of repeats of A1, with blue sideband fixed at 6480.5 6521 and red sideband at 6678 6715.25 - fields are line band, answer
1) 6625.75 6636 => 0.08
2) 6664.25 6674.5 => 0.11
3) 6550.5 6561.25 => 0.04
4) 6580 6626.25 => -0.04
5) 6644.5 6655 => 0.02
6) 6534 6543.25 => -0.04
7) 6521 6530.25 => -0.09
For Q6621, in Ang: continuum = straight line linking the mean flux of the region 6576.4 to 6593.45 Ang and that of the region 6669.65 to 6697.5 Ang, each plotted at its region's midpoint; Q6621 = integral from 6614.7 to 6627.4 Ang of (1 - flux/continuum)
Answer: 0.98 Ang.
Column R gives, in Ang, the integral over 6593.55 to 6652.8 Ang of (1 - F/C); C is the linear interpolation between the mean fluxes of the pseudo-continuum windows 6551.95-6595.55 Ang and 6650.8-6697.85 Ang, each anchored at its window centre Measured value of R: 1.3 Ang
